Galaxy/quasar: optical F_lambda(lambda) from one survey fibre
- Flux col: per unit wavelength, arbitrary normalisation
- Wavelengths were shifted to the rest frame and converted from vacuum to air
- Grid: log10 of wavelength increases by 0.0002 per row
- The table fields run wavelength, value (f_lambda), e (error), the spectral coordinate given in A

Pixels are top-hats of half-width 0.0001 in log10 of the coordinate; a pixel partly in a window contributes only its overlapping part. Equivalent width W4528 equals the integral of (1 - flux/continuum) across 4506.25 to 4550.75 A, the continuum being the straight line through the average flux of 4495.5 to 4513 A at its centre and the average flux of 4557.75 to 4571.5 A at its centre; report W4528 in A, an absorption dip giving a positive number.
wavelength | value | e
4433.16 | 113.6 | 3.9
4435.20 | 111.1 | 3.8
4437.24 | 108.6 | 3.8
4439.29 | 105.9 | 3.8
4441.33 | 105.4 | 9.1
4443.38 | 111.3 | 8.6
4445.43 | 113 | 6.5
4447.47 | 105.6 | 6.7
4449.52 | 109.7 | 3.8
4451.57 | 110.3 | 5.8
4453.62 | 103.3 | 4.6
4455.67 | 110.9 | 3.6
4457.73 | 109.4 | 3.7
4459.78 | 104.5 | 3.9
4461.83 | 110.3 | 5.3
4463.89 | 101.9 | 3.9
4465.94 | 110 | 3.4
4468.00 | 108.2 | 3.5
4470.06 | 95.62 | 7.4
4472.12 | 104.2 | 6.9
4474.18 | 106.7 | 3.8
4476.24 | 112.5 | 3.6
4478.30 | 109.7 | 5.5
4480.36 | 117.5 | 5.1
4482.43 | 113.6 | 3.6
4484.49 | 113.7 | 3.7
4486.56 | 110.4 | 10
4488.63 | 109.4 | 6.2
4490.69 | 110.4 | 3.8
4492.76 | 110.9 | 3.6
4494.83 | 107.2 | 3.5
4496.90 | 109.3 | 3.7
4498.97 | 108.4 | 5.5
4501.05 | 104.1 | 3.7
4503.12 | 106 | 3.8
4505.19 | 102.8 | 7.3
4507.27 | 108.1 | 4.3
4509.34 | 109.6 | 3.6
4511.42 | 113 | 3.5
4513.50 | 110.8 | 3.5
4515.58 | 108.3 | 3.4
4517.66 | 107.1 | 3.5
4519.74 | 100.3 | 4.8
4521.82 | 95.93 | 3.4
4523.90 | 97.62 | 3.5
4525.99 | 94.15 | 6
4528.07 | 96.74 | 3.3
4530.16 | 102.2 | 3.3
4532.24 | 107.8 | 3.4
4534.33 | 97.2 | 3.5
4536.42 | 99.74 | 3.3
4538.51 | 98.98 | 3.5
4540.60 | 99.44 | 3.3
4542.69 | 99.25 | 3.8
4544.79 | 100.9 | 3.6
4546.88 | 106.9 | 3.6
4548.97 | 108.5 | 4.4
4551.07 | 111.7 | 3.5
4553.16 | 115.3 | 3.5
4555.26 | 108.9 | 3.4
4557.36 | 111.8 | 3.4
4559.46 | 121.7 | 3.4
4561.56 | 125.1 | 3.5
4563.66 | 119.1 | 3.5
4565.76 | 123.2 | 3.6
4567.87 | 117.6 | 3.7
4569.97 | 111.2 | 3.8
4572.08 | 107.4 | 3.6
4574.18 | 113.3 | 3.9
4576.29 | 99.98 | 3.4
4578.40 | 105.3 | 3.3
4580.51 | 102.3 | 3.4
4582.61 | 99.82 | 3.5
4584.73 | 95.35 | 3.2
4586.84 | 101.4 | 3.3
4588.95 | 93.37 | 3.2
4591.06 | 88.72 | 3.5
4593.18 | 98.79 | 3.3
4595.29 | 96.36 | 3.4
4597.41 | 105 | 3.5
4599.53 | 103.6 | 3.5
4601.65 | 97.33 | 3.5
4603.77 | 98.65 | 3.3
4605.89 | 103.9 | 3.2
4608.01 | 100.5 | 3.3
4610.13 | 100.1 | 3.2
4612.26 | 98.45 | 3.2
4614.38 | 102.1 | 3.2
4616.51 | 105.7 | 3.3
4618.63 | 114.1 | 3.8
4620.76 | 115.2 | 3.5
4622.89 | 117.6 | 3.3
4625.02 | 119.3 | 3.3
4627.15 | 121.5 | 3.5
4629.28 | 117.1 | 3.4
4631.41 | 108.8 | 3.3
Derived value 3.6 A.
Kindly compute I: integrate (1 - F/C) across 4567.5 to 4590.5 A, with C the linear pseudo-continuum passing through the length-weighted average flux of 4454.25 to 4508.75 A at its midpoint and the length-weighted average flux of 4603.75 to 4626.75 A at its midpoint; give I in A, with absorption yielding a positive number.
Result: 0.92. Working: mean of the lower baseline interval 108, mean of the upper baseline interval 108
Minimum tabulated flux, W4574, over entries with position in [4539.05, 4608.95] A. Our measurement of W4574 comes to 88.72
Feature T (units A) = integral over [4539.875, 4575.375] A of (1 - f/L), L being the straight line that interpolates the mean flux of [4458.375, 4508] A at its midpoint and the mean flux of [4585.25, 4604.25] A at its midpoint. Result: -3.69 A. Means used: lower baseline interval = 108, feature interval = 112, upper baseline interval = 98.1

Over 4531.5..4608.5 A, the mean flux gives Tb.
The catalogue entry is 105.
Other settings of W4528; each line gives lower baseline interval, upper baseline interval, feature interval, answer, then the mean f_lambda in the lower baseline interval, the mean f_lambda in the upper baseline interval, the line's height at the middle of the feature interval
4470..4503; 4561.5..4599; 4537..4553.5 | 0.3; 109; 105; 107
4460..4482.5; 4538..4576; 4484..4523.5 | 0.6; 108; 111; 109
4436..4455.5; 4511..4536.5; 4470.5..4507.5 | -1.4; 108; 102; 105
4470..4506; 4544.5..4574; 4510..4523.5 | 0.6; 109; 114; 111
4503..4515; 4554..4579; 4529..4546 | 1.6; 109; 114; 111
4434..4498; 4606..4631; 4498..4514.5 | 0.2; 109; 110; 109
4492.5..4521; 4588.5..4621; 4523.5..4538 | 0.9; 107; 101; 106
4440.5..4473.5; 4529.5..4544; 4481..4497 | -1.0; 107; 101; 104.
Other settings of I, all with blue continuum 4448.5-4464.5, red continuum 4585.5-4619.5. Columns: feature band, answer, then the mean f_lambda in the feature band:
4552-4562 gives -1.3 A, 116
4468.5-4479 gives 0.1 A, 106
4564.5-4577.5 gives -1.3 A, 112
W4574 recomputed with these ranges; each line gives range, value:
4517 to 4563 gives 94.15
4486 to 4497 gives 107.2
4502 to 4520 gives 100.3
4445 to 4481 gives 95.62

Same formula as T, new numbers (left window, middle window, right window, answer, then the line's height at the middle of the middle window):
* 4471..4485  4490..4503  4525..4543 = -0.12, 107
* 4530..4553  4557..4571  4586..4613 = -2.36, 102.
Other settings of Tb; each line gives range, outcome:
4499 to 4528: 104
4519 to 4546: 99.3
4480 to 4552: 106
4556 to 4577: 115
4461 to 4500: 109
